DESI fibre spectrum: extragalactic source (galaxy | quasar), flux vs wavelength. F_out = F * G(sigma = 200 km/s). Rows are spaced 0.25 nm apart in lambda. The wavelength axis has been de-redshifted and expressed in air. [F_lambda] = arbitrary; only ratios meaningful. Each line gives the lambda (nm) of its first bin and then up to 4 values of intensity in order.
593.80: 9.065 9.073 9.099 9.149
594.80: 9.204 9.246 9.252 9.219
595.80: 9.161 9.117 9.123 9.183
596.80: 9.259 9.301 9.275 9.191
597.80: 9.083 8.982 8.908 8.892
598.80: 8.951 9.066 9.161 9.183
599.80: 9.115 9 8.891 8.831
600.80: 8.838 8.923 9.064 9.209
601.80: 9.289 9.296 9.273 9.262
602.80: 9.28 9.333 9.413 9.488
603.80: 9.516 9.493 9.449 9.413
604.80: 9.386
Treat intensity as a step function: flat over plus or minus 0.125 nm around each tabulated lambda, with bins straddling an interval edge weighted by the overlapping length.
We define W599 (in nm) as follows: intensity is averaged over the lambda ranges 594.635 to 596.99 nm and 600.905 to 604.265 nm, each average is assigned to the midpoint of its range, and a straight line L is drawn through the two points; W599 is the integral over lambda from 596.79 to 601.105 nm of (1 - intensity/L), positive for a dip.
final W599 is 0.09 nm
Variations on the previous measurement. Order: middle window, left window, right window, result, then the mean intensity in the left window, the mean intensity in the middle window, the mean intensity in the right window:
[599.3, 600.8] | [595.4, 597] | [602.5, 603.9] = 0.047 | 9.18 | 9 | 9.39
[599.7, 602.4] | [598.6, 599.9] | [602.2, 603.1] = 0.037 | 9.08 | 9.06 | 9.28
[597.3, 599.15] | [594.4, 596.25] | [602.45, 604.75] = 0.047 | 9.19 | 9.03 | 9.41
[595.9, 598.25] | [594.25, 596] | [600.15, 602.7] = 0.000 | 9.19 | 9.16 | 9.09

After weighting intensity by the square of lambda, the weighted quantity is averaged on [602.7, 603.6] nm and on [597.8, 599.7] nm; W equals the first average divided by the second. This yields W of 1.05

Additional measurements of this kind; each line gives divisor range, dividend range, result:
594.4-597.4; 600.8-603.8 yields 1.03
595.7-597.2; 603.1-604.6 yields 1.05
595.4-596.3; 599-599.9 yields 1.01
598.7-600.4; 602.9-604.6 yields 1.06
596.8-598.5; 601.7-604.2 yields 1.04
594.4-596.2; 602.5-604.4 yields 1.05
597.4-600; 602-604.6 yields 1.05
